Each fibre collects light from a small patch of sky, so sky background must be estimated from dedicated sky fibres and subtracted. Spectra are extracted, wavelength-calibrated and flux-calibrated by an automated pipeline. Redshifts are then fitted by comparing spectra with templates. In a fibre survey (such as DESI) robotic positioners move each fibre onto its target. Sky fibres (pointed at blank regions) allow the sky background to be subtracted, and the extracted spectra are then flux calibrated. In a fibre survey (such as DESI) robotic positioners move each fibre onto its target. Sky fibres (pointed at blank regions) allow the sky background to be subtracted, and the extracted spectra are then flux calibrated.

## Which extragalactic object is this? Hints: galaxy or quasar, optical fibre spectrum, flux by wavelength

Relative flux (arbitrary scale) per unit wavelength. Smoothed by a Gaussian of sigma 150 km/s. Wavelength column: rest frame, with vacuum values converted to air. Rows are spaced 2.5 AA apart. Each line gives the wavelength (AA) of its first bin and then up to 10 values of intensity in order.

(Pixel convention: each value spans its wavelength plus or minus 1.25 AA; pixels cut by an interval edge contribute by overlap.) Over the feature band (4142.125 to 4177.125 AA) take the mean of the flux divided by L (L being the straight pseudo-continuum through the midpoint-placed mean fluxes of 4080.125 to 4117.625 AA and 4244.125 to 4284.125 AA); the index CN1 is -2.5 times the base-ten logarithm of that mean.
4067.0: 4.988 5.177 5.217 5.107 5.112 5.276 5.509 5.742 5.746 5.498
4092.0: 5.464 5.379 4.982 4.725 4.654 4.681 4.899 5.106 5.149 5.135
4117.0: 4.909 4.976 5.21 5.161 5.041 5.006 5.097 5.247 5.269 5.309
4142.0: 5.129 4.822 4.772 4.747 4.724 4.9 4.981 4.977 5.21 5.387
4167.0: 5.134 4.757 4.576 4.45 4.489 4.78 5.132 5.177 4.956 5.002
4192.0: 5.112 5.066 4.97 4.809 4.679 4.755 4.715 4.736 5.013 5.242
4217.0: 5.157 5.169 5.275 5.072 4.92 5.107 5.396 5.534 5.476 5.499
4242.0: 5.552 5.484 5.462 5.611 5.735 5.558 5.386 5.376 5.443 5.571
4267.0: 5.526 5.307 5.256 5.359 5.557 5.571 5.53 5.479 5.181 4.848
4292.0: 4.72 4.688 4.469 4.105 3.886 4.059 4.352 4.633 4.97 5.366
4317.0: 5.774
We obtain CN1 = 0.09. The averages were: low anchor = 5.18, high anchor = 5.48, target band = 4.87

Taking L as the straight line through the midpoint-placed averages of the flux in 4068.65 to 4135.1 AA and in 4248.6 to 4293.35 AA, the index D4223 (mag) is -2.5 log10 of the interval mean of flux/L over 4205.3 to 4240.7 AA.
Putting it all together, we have 0.03 mag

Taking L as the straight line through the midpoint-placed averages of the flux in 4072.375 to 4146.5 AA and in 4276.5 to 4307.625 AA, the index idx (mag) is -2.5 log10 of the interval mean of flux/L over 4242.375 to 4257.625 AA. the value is -0.14 mag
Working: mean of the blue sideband 5.15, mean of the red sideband 4.79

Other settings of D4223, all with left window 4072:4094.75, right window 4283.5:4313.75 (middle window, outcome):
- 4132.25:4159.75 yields 0.041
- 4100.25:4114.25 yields 0.089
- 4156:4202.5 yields 0.028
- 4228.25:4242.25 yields -0.119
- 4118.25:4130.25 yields 0.039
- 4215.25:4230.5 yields -0.048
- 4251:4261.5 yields -0.154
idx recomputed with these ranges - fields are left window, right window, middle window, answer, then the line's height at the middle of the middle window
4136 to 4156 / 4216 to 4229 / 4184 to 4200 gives 0.01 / 5.05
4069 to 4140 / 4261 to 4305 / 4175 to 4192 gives 0.04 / 5.11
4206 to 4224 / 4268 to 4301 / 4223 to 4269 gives -0.08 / 5.06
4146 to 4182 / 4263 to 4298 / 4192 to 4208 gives 0.03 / 4.97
